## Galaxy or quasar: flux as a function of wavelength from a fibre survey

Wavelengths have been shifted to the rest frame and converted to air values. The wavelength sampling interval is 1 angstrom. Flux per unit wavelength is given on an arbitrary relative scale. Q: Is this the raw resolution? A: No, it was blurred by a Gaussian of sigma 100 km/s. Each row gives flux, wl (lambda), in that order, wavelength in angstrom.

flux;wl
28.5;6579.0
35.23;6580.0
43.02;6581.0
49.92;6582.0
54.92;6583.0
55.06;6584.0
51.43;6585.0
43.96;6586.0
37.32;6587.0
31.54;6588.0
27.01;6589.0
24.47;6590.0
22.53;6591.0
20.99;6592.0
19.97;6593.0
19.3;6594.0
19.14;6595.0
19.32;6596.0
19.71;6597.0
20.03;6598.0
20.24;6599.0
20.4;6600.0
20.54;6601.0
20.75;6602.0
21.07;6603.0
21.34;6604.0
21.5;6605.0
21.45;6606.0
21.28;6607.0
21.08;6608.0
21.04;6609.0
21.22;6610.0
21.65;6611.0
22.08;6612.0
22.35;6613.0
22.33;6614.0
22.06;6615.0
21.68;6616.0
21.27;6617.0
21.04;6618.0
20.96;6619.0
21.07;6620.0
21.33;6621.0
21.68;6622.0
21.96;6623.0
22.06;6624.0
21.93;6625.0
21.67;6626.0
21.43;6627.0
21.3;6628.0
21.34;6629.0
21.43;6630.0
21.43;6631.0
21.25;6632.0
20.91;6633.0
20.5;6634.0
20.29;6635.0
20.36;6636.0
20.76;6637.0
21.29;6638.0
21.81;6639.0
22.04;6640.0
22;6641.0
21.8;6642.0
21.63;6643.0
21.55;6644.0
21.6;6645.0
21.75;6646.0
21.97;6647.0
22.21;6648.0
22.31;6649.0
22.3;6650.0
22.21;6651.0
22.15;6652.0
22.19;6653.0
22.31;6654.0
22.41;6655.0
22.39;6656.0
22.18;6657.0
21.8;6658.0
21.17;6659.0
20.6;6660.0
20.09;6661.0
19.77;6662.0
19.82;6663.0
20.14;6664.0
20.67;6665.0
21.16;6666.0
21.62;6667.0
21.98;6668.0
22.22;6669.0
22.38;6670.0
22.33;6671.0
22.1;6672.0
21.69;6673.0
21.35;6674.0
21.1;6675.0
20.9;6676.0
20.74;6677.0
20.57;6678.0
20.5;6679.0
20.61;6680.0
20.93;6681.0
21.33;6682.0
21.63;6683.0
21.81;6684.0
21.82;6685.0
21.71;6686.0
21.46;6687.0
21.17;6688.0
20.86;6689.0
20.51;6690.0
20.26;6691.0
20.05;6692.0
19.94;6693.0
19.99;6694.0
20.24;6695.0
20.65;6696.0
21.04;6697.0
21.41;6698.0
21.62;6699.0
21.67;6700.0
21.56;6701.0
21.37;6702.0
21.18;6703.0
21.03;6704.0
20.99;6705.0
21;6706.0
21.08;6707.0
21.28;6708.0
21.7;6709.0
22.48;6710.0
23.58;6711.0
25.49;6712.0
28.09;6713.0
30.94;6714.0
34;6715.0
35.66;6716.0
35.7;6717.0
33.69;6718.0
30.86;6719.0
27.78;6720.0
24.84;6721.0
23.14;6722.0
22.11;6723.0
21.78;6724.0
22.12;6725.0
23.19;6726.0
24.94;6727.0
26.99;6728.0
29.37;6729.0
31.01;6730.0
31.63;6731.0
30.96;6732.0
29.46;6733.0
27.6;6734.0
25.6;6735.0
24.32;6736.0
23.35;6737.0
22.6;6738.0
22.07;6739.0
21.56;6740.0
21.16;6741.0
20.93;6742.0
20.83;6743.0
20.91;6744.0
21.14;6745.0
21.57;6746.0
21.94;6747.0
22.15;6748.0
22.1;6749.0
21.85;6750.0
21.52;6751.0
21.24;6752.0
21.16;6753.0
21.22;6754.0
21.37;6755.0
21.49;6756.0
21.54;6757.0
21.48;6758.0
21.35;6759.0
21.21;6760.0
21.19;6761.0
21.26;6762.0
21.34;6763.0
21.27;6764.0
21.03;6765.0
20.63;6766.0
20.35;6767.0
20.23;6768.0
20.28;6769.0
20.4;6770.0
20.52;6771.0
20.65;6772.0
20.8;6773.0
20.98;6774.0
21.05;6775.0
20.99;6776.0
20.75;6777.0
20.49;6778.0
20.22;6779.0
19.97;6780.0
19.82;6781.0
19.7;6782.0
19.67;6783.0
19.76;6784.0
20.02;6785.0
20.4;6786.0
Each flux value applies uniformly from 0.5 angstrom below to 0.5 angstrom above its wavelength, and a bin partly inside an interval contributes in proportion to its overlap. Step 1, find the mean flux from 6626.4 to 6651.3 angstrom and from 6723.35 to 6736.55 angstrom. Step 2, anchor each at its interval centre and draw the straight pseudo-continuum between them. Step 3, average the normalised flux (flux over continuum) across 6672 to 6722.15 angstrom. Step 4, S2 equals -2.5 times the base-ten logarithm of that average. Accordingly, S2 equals 0.08 mag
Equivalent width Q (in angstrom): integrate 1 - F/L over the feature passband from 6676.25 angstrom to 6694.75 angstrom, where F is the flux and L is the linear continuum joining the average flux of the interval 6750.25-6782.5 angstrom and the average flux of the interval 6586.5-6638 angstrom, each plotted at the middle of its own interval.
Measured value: 0.4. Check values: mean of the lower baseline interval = 21.8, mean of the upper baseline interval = 20.9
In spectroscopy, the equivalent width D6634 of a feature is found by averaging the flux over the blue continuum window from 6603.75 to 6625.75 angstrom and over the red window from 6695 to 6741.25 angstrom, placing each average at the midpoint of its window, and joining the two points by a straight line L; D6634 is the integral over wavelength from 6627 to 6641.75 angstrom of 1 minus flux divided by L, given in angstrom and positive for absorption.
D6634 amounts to 0.7 angstrom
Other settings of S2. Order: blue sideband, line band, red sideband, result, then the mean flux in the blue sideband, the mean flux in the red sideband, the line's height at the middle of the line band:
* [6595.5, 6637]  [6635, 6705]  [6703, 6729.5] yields 0.11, 21.2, 25.8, 23.7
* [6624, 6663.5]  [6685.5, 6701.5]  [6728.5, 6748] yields 0.11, 21.5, 24.6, 23.1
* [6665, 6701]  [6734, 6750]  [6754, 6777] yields -0.06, 21.2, 21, 21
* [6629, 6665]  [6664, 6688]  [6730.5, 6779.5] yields 0.01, 21.4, 22.1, 21.6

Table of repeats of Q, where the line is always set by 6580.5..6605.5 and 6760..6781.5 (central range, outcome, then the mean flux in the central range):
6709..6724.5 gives -3.1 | 27.8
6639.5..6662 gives 3.9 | 21.8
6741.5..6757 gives 0.2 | 21.4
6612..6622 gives 2.3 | 21.6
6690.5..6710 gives 2.4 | 21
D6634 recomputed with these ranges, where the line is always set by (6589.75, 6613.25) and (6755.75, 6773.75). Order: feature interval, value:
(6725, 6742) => -3.9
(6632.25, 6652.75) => -0.6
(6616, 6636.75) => -0.3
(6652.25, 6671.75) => -0.5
